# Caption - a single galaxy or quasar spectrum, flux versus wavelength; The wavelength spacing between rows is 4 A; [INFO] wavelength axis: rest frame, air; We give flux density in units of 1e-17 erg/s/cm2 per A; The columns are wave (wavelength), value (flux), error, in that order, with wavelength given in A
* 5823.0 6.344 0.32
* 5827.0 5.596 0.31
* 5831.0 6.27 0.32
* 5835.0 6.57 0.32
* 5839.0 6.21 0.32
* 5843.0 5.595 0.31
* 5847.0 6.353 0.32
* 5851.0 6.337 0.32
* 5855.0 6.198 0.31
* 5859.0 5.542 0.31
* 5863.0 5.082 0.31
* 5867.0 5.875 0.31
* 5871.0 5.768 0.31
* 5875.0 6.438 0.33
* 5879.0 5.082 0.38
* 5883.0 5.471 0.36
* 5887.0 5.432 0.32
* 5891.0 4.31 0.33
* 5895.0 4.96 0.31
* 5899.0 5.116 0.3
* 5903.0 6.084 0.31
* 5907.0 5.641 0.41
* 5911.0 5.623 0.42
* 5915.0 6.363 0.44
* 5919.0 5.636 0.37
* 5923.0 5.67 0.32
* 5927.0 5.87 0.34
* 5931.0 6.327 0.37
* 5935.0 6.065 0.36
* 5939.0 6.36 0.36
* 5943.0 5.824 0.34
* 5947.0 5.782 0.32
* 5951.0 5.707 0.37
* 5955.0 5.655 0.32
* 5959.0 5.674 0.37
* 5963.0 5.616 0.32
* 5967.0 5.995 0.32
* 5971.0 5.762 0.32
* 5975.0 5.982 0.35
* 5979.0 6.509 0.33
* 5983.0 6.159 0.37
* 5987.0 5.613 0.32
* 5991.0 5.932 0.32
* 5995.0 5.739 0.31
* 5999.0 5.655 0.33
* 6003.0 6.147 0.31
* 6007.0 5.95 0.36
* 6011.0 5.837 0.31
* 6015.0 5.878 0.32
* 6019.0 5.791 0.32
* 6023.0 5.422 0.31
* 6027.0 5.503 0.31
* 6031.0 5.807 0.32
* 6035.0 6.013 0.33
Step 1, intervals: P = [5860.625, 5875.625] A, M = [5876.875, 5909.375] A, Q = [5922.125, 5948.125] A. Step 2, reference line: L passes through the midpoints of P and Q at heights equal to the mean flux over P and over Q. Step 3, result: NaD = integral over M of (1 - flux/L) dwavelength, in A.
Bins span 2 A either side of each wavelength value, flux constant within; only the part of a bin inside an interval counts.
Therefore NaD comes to 3.1 A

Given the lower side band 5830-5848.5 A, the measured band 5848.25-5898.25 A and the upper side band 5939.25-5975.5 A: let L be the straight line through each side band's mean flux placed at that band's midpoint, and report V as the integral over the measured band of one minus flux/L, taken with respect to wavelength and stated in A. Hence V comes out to 4.43 A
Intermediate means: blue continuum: 6.19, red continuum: 5.8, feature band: 5.54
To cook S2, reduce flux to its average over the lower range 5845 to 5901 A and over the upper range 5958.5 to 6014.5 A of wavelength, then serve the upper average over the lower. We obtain 1.06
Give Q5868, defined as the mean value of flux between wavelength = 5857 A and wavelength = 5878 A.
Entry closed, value 5.71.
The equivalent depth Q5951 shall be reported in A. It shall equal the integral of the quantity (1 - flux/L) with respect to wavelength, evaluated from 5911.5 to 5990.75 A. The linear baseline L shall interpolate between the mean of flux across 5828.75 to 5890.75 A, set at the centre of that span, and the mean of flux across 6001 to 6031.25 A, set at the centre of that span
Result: -1.49 A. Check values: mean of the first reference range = 5.84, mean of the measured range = 5.92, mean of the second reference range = 5.79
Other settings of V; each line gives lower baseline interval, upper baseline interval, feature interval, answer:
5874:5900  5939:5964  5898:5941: -3.2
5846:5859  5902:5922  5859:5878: 1.1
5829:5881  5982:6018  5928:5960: -0.2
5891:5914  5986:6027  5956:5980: -1.0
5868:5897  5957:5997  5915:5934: -1.1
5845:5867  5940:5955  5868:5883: 0.4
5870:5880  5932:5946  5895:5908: 0.9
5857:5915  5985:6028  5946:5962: -0.1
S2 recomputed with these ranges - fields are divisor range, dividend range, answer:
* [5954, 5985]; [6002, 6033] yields 0.98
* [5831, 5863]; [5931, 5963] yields 0.97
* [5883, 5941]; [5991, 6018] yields 1.04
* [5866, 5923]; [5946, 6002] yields 1.05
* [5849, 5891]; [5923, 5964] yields 1.04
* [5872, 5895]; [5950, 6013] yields 1.10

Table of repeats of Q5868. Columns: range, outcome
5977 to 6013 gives 5.95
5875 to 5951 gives 5.67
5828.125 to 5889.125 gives 5.87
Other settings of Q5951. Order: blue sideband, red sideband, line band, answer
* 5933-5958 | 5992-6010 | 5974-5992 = -0.5 A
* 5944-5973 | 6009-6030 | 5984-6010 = -0.6 A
